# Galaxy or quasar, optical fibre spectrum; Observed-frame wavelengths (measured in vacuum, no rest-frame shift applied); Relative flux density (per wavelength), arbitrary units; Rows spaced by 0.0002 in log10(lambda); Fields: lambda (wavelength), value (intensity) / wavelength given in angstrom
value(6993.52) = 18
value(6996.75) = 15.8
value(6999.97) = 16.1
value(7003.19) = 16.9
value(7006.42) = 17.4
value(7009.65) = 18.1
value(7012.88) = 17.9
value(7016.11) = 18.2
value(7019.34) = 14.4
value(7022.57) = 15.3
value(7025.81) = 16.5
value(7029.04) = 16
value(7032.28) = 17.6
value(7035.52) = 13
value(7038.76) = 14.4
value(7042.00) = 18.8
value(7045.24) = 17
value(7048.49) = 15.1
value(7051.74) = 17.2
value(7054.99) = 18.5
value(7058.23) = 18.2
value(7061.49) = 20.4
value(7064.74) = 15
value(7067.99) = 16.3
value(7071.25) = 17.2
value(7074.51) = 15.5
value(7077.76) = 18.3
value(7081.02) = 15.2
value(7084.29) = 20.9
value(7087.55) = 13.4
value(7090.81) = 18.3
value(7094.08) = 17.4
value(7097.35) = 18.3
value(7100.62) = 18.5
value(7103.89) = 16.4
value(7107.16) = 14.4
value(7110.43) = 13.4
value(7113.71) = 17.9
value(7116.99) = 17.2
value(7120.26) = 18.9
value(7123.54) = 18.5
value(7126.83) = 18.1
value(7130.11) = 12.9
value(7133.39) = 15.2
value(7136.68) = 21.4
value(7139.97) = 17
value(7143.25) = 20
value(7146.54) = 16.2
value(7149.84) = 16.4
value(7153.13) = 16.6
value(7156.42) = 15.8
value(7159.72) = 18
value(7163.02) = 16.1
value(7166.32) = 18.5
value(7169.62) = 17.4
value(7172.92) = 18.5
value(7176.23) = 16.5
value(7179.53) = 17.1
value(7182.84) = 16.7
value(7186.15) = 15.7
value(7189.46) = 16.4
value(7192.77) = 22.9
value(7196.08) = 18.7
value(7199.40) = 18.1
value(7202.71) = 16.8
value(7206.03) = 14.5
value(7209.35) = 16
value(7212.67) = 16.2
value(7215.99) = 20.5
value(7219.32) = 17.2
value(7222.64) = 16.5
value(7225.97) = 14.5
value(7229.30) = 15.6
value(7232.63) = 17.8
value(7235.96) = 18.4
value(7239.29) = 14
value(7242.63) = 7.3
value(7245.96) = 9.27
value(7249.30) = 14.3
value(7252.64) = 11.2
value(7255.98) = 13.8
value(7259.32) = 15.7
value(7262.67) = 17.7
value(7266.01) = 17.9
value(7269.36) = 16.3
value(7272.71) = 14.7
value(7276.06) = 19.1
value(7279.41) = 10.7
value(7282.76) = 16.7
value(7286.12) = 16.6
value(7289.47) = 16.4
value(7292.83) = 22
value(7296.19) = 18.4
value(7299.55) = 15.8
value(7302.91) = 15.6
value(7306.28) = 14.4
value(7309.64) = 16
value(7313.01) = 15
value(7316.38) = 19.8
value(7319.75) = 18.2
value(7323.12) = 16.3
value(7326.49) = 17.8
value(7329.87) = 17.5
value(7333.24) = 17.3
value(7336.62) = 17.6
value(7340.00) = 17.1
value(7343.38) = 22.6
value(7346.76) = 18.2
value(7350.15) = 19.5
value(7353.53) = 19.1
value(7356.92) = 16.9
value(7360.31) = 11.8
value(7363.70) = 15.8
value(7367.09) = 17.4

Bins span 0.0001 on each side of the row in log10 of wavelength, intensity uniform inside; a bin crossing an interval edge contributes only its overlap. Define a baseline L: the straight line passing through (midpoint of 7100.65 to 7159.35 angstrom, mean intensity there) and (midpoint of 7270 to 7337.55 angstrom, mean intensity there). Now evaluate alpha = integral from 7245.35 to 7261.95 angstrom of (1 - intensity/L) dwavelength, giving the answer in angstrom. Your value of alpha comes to 3.4 angstrom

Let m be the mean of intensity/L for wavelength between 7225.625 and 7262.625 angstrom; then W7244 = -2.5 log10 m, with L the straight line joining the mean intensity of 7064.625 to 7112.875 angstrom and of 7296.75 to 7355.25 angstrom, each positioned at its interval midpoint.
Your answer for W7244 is 0.23 mag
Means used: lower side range 16.6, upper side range 17.5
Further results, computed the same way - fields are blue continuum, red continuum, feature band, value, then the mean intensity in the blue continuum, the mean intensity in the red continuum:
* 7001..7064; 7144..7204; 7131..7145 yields -0.05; 16.9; 17.4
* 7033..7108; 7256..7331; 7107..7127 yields -0.01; 16.9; 16.7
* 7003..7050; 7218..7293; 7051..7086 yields -0.08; 16.4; 15.2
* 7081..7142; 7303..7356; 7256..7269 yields 0.06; 17.1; 17.7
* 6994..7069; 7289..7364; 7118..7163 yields -0.02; 16.7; 17.4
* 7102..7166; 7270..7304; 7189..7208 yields -0.07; 16.9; 16.6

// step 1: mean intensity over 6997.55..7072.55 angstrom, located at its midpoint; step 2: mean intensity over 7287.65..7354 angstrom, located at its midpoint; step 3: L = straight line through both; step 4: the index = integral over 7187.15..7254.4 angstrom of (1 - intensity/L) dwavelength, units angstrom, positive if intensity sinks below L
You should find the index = 6.1 angstrom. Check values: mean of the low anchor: 16.7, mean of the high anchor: 17.7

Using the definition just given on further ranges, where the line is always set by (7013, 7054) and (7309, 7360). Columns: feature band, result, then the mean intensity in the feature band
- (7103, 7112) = 1.09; 14.6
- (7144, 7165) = 0.20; 16.7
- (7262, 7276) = 0.48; 16.9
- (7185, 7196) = -0.94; 18.5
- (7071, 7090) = -0.36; 16.8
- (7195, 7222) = -0.08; 17.2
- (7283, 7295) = -0.39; 18.1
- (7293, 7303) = 0.02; 17.6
